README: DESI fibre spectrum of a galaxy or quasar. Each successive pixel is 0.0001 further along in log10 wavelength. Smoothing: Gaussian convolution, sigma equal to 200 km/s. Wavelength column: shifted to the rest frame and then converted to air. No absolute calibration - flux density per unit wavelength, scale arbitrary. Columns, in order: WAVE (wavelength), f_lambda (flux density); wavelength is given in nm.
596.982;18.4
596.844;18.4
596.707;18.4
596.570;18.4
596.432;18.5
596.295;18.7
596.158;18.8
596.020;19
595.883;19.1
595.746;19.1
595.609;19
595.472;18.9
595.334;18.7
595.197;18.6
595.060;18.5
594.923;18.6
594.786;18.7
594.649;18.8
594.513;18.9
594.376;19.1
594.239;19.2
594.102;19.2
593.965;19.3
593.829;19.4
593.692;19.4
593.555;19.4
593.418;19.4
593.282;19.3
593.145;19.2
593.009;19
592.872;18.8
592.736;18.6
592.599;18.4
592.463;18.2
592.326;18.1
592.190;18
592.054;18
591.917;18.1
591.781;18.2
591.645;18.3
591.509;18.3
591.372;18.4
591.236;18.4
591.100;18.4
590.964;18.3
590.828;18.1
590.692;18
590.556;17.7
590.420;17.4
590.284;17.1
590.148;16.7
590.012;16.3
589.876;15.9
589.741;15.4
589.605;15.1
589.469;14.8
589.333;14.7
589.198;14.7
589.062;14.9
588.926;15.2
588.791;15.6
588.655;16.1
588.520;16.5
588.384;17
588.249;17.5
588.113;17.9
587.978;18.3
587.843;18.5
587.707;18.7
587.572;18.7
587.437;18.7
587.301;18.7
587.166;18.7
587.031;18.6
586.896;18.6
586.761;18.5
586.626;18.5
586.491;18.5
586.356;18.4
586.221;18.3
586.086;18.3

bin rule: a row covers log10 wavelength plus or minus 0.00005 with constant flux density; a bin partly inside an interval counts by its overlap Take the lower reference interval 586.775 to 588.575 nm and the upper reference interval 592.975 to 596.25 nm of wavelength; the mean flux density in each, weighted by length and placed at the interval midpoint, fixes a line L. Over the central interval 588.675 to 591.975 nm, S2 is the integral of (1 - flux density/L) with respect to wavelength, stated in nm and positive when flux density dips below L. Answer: 0.30 nm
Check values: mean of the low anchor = 18.2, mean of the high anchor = 19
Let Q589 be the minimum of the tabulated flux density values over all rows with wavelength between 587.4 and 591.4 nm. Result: 14.7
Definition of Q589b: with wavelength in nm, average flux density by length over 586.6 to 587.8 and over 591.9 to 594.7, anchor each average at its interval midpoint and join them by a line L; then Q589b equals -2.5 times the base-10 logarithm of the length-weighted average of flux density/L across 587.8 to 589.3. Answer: 0.135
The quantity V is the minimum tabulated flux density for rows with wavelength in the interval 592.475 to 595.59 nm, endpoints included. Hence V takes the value 18.4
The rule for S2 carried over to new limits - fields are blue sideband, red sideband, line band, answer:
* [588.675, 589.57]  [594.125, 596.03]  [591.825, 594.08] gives -0.16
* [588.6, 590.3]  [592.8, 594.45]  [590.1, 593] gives -0.12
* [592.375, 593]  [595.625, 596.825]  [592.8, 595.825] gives -0.06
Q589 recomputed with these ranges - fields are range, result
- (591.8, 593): 18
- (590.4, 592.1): 17.4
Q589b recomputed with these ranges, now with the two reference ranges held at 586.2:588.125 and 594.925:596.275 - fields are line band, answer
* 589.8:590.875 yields 0.09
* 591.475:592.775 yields 0.03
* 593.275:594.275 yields -0.03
